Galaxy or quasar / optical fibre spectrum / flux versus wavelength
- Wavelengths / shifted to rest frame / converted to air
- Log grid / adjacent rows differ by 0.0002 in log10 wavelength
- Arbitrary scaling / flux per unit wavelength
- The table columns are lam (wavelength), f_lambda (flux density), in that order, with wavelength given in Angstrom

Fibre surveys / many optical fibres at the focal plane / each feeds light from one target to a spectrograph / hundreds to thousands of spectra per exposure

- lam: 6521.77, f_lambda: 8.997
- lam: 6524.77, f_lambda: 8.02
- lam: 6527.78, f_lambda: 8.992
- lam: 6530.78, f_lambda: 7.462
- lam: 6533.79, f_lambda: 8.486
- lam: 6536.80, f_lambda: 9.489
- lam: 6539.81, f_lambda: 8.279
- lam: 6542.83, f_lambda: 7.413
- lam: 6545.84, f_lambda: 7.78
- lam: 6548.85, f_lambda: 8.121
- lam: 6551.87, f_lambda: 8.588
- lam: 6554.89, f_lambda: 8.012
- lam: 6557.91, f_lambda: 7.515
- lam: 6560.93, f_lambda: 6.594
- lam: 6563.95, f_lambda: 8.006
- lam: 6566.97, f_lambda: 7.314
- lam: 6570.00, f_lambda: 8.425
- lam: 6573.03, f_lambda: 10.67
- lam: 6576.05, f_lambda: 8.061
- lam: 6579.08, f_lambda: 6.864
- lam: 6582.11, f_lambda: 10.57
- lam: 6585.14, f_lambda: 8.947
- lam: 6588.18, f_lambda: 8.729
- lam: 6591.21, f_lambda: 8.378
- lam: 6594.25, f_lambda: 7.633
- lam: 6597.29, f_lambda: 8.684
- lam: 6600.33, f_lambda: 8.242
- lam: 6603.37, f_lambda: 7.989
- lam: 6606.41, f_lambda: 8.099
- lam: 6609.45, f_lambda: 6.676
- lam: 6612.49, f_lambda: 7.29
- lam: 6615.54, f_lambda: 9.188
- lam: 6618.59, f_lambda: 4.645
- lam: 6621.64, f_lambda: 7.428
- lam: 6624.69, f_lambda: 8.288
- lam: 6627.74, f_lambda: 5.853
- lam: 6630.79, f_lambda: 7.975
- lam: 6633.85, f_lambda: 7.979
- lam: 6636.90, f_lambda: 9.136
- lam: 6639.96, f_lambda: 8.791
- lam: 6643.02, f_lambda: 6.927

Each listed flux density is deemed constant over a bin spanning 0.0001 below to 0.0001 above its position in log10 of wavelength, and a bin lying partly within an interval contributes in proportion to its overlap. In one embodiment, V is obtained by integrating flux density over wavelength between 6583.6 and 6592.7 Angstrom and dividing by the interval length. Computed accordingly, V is 8.69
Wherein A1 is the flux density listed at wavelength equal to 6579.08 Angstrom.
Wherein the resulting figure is 6.864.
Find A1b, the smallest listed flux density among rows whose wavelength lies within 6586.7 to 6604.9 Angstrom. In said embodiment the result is 7.633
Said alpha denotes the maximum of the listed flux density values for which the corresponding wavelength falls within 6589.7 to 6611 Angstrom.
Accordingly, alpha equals 8.684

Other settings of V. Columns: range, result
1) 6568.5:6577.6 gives 9.05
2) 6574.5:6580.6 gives 7.5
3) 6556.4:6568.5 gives 7.36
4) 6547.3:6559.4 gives 8.06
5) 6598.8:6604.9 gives 8.12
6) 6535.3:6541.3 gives 8.89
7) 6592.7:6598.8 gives 8.15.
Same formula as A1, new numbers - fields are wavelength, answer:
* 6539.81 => 8.279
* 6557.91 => 7.515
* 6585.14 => 8.947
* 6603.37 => 7.989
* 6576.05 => 8.061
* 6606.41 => 8.099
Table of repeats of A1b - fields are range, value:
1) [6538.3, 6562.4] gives 6.594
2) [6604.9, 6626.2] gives 4.645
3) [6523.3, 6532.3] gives 7.462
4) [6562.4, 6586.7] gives 6.864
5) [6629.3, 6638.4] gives 7.975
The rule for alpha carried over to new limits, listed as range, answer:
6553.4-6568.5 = 8.012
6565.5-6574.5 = 10.67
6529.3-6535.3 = 8.486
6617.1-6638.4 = 9.136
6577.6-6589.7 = 10.57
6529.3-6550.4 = 9.489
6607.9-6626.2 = 9.188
